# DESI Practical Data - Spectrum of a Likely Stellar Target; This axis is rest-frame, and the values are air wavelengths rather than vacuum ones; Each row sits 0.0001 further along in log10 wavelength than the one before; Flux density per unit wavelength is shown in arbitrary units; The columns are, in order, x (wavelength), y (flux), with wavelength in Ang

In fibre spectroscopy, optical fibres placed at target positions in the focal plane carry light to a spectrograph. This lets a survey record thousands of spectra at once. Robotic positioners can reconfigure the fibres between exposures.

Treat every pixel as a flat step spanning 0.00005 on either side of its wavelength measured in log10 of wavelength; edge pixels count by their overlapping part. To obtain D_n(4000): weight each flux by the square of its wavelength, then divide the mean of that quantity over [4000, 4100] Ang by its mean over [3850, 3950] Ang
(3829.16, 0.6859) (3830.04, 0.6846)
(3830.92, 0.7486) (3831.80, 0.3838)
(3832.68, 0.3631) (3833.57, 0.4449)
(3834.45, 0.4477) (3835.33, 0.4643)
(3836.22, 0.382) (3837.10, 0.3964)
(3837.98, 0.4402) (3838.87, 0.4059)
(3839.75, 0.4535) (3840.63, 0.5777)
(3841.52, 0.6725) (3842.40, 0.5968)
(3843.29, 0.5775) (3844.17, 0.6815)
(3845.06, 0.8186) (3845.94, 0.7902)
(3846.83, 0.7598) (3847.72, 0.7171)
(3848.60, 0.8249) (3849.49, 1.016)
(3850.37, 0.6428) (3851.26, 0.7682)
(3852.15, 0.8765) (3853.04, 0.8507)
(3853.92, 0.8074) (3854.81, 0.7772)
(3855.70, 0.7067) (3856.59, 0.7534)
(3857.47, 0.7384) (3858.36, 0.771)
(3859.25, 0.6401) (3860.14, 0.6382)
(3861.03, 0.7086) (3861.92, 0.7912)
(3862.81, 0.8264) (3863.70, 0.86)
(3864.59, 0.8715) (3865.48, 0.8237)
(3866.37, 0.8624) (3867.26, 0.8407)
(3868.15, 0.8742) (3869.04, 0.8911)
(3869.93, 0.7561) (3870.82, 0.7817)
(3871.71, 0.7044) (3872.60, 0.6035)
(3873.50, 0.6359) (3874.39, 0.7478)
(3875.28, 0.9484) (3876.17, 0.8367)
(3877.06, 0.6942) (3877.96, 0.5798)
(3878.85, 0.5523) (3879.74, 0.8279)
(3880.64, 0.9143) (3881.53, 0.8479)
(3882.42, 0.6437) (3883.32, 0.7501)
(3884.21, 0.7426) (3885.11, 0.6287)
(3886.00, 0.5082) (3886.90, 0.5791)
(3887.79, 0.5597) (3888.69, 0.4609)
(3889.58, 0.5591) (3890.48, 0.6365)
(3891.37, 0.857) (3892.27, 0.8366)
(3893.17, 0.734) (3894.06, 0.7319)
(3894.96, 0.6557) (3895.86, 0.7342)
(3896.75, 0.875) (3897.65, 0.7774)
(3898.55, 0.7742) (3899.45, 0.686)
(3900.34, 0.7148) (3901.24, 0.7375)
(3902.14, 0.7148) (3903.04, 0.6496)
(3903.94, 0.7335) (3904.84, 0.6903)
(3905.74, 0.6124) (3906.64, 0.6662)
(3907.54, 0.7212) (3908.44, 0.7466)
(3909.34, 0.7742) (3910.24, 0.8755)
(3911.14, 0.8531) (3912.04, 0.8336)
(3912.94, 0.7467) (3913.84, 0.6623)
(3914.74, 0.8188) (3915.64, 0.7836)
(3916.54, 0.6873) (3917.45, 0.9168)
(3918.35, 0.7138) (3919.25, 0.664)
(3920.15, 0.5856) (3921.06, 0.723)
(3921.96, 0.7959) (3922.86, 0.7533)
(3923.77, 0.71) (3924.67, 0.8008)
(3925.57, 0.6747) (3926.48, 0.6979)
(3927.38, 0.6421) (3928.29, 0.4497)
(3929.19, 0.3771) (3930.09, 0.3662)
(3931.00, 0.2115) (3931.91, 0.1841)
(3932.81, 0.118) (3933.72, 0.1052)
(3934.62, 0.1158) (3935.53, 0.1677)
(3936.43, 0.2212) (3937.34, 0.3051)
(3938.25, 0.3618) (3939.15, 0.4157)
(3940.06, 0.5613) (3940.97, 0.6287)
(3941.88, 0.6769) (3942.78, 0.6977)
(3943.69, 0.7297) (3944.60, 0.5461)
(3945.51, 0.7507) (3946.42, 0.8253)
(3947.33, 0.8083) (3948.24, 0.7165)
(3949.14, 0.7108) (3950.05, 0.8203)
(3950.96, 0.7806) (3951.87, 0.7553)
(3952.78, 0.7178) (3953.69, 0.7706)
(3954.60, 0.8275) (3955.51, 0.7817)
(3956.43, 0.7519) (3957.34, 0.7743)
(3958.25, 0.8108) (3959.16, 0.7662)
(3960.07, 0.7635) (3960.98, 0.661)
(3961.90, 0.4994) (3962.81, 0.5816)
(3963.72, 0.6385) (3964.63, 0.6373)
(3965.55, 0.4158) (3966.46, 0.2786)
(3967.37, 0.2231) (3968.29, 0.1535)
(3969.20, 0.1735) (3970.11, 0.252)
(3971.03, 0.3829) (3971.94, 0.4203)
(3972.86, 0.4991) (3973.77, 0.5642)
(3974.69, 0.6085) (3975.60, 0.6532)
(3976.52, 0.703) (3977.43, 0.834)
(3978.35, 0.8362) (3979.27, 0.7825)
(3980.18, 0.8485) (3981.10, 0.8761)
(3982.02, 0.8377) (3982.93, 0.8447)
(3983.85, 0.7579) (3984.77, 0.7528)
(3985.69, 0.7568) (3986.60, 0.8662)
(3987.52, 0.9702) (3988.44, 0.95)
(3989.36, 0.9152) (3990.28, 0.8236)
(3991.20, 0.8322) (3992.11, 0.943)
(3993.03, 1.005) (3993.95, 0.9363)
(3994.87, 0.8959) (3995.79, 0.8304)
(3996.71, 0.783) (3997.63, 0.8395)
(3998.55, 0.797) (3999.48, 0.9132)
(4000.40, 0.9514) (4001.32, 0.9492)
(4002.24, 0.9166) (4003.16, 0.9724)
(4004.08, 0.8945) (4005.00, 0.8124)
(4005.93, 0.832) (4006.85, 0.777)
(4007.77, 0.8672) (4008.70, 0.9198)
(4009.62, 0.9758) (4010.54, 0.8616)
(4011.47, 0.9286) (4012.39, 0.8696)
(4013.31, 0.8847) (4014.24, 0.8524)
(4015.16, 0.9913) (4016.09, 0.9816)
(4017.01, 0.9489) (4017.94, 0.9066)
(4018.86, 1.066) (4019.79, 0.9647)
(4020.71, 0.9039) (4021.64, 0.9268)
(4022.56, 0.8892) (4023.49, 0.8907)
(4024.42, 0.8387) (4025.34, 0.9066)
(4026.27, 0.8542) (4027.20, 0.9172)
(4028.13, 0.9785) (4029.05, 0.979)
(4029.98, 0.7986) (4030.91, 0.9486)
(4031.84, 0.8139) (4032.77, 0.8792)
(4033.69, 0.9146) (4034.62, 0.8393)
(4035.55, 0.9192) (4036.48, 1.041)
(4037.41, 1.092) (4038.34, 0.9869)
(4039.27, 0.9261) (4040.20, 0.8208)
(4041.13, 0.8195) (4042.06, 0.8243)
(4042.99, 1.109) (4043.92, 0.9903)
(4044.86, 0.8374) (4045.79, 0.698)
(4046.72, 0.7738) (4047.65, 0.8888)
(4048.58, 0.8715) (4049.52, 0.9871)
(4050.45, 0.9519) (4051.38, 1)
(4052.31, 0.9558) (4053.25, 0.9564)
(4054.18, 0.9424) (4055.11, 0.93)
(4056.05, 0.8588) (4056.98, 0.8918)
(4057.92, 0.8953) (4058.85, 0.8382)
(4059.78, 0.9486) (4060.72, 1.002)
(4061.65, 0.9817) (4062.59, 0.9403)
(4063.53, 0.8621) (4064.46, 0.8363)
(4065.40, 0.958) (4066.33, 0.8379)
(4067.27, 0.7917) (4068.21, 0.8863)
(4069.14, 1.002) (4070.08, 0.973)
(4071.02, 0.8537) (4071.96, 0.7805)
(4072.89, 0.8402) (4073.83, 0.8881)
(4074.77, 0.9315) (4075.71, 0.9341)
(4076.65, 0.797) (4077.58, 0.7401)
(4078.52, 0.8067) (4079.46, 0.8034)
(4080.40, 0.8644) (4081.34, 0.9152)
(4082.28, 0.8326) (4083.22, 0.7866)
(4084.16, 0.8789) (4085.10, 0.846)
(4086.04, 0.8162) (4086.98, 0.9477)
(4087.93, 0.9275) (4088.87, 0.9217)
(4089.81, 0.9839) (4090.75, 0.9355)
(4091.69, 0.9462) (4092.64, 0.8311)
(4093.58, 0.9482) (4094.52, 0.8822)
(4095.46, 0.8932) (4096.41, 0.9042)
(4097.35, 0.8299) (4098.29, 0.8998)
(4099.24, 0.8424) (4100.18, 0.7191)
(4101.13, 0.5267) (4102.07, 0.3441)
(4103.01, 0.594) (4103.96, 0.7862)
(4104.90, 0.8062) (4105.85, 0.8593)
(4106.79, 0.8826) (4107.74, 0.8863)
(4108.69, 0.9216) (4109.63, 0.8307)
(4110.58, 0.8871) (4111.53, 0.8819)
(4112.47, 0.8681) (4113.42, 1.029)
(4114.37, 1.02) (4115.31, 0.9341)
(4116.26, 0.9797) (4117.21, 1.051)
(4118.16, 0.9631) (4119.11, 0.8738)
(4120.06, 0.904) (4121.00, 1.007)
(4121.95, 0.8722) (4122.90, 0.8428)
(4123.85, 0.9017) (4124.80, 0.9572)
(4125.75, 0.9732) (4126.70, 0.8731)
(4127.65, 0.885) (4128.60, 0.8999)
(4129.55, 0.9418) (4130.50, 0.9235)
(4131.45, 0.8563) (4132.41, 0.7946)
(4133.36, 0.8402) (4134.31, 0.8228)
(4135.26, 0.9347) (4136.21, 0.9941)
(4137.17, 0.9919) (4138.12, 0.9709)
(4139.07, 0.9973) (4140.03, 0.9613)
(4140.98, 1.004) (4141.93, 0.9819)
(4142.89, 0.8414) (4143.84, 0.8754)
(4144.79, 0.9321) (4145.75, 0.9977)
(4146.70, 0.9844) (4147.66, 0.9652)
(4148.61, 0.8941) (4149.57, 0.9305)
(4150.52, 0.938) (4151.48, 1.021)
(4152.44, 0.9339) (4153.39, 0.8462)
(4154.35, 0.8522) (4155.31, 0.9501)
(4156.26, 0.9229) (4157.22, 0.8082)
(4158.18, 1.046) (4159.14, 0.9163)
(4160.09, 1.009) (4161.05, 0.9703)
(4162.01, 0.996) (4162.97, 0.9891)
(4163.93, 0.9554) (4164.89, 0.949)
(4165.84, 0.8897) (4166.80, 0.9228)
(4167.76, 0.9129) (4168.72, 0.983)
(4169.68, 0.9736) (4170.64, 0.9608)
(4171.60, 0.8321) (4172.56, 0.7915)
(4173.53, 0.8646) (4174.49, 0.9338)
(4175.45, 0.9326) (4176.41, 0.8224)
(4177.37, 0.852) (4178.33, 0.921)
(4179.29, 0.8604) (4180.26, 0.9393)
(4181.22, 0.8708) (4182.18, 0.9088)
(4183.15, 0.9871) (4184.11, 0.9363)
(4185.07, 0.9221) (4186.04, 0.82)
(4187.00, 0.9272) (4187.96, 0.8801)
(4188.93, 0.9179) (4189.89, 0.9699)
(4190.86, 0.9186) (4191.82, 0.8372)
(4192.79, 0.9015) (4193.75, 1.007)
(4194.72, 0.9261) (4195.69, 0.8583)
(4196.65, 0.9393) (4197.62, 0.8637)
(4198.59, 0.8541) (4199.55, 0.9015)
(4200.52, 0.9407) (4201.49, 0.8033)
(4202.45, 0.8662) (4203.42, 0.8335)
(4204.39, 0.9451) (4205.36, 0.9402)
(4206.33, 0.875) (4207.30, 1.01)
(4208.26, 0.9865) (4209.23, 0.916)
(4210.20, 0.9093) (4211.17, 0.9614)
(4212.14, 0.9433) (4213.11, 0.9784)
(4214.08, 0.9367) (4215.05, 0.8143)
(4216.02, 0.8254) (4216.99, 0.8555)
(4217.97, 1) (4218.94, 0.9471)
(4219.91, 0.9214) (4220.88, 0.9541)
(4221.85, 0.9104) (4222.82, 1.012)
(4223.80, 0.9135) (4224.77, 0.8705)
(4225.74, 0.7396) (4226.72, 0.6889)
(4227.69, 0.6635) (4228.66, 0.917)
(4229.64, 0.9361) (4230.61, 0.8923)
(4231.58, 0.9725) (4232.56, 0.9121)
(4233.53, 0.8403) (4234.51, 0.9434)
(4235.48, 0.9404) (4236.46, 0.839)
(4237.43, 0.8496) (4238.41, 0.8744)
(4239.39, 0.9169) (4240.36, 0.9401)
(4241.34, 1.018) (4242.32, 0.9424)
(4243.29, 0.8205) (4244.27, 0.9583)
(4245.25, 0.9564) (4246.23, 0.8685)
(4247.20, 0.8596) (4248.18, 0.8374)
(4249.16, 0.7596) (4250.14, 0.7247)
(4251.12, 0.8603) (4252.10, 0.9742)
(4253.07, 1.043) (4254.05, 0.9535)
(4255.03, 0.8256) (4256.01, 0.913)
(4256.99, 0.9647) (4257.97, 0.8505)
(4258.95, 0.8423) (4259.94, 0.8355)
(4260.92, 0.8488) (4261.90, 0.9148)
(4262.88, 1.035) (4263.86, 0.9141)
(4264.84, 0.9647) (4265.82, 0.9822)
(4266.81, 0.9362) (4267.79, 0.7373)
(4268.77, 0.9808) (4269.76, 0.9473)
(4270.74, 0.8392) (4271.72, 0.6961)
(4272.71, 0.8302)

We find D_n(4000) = 1.4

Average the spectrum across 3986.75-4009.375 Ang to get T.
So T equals 0.889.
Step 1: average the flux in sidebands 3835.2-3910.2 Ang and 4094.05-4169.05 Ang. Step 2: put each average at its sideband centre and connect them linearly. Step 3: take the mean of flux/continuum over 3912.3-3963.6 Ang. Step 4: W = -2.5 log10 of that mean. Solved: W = 0.23 mag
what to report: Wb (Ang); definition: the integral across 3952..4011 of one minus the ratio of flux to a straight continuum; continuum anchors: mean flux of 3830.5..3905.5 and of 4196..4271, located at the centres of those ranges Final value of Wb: 1.5 Ang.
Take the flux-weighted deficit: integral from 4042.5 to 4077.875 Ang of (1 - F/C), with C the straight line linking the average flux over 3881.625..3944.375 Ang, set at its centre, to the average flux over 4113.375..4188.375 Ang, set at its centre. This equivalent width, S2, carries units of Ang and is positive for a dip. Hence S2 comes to -3.89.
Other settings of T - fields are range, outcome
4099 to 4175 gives 0.903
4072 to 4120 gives 0.86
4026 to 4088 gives 0.894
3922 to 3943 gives 0.449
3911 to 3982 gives 0.602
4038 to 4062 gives 0.91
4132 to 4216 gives 0.919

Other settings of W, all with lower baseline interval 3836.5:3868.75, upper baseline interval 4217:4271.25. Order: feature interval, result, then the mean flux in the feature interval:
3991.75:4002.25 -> -0.14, 0.895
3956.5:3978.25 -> 0.39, 0.543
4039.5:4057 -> -0.11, 0.901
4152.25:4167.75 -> -0.09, 0.935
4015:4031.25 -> -0.16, 0.926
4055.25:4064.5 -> -0.12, 0.909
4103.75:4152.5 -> -0.09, 0.922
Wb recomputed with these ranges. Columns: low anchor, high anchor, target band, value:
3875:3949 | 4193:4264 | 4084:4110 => -1.4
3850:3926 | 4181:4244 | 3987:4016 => -3.6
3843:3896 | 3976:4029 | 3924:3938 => 7.6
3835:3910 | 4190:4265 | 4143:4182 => -2.6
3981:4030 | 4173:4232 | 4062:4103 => 2.1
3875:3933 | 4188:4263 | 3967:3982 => 3.5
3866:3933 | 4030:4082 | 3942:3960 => 0.2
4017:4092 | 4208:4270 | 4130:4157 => -0.8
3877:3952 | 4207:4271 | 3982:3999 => -3.8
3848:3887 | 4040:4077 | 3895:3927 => 2.2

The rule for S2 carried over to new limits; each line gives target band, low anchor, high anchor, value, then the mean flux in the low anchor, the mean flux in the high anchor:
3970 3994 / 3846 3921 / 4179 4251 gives 0.84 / 0.743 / 0.897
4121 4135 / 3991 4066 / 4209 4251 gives 0.15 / 0.908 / 0.89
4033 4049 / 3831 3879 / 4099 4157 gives -1.41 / 0.694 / 0.894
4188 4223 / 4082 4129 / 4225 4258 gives -1.38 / 0.872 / 0.883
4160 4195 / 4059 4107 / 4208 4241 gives -1.38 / 0.854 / 0.897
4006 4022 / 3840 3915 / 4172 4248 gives -2.24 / 0.738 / 0.9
